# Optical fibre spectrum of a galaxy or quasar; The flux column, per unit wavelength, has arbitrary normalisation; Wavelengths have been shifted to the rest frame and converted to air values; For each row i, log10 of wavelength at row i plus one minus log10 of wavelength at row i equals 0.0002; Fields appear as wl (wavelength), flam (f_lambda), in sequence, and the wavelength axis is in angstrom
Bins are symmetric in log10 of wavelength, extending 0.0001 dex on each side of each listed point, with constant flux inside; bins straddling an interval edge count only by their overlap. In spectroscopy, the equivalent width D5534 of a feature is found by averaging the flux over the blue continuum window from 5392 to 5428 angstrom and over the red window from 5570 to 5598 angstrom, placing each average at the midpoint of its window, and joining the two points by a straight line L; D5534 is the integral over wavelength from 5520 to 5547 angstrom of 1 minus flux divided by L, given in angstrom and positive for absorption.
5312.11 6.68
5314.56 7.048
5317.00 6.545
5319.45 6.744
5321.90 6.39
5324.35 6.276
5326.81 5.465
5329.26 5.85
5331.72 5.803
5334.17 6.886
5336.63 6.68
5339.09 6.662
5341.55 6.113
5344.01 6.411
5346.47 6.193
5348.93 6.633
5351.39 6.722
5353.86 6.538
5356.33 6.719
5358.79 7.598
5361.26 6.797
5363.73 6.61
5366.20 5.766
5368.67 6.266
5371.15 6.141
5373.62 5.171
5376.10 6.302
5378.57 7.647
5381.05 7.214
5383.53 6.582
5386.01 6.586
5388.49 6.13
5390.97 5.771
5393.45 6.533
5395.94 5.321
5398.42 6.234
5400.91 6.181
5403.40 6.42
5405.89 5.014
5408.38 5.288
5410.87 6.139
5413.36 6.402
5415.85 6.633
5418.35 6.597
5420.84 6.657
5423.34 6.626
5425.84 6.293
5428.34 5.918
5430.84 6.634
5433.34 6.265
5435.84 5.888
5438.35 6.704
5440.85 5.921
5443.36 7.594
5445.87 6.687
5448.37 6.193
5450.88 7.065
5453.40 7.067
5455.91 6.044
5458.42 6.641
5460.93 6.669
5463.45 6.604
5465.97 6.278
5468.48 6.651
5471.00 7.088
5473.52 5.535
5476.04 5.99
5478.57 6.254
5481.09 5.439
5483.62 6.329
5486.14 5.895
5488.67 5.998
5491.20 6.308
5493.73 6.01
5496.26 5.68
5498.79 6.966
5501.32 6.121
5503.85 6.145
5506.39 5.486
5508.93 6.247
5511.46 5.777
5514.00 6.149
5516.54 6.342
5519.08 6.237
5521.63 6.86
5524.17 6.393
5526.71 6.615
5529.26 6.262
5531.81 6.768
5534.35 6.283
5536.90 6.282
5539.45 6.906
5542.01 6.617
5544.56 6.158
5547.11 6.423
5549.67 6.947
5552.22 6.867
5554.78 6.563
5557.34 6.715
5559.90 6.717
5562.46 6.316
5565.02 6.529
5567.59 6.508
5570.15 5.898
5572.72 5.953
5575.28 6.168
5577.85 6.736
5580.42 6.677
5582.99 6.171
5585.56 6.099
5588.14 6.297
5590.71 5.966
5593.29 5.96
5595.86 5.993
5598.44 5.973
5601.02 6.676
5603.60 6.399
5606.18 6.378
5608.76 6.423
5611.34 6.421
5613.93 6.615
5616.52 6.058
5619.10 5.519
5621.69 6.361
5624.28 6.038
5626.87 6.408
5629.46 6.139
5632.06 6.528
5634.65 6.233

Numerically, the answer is -1.5 angstrom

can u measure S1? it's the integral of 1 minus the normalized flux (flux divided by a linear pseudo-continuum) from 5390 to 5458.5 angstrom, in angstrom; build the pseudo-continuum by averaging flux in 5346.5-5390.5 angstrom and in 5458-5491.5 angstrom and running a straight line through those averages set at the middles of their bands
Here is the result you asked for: 0.8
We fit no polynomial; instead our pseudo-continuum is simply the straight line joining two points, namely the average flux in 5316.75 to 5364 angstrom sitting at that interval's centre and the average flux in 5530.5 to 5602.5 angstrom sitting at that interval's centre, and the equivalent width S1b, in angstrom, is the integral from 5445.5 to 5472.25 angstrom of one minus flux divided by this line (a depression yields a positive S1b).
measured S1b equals -0.8 angstrom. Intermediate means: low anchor 6.48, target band 6.64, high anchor 6.4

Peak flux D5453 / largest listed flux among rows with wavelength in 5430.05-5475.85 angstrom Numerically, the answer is 7.594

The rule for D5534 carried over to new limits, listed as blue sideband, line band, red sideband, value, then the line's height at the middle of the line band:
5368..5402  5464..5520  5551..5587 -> 2.0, 6.37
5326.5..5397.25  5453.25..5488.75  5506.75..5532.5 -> 0.3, 6.35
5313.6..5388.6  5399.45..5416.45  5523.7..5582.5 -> 1.3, 6.48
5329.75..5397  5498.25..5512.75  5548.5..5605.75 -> 0.7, 6.39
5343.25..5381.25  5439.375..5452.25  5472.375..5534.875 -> -0.8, 6.31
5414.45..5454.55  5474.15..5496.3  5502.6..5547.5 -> 1.5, 6.42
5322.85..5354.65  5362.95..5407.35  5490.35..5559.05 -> 0.9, 6.34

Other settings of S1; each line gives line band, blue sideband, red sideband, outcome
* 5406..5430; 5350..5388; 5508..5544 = 1.06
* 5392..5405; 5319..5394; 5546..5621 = 0.62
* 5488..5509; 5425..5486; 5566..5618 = 0.84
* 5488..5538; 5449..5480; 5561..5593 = 1.07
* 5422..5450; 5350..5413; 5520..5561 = -0.16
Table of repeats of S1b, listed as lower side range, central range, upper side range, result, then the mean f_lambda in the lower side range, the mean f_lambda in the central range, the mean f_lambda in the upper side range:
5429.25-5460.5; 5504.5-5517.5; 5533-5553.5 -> 1.1 angstrom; 6.56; 6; 6.56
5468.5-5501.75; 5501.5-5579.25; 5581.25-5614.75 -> -2.4 angstrom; 6.14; 6.39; 6.26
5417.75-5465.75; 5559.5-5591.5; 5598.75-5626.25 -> 0.1 angstrom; 6.52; 6.3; 6.28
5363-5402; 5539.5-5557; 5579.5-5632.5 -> -1.1 angstrom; 6.27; 6.62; 6.23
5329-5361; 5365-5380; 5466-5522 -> 0.6 angstrom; 6.55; 6.23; 6.15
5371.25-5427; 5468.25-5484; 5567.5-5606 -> 0.3 angstrom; 6.26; 6.14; 6.23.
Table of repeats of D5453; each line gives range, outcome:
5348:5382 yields 7.647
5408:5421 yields 6.657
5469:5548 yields 7.088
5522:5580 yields 6.947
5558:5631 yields 6.736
